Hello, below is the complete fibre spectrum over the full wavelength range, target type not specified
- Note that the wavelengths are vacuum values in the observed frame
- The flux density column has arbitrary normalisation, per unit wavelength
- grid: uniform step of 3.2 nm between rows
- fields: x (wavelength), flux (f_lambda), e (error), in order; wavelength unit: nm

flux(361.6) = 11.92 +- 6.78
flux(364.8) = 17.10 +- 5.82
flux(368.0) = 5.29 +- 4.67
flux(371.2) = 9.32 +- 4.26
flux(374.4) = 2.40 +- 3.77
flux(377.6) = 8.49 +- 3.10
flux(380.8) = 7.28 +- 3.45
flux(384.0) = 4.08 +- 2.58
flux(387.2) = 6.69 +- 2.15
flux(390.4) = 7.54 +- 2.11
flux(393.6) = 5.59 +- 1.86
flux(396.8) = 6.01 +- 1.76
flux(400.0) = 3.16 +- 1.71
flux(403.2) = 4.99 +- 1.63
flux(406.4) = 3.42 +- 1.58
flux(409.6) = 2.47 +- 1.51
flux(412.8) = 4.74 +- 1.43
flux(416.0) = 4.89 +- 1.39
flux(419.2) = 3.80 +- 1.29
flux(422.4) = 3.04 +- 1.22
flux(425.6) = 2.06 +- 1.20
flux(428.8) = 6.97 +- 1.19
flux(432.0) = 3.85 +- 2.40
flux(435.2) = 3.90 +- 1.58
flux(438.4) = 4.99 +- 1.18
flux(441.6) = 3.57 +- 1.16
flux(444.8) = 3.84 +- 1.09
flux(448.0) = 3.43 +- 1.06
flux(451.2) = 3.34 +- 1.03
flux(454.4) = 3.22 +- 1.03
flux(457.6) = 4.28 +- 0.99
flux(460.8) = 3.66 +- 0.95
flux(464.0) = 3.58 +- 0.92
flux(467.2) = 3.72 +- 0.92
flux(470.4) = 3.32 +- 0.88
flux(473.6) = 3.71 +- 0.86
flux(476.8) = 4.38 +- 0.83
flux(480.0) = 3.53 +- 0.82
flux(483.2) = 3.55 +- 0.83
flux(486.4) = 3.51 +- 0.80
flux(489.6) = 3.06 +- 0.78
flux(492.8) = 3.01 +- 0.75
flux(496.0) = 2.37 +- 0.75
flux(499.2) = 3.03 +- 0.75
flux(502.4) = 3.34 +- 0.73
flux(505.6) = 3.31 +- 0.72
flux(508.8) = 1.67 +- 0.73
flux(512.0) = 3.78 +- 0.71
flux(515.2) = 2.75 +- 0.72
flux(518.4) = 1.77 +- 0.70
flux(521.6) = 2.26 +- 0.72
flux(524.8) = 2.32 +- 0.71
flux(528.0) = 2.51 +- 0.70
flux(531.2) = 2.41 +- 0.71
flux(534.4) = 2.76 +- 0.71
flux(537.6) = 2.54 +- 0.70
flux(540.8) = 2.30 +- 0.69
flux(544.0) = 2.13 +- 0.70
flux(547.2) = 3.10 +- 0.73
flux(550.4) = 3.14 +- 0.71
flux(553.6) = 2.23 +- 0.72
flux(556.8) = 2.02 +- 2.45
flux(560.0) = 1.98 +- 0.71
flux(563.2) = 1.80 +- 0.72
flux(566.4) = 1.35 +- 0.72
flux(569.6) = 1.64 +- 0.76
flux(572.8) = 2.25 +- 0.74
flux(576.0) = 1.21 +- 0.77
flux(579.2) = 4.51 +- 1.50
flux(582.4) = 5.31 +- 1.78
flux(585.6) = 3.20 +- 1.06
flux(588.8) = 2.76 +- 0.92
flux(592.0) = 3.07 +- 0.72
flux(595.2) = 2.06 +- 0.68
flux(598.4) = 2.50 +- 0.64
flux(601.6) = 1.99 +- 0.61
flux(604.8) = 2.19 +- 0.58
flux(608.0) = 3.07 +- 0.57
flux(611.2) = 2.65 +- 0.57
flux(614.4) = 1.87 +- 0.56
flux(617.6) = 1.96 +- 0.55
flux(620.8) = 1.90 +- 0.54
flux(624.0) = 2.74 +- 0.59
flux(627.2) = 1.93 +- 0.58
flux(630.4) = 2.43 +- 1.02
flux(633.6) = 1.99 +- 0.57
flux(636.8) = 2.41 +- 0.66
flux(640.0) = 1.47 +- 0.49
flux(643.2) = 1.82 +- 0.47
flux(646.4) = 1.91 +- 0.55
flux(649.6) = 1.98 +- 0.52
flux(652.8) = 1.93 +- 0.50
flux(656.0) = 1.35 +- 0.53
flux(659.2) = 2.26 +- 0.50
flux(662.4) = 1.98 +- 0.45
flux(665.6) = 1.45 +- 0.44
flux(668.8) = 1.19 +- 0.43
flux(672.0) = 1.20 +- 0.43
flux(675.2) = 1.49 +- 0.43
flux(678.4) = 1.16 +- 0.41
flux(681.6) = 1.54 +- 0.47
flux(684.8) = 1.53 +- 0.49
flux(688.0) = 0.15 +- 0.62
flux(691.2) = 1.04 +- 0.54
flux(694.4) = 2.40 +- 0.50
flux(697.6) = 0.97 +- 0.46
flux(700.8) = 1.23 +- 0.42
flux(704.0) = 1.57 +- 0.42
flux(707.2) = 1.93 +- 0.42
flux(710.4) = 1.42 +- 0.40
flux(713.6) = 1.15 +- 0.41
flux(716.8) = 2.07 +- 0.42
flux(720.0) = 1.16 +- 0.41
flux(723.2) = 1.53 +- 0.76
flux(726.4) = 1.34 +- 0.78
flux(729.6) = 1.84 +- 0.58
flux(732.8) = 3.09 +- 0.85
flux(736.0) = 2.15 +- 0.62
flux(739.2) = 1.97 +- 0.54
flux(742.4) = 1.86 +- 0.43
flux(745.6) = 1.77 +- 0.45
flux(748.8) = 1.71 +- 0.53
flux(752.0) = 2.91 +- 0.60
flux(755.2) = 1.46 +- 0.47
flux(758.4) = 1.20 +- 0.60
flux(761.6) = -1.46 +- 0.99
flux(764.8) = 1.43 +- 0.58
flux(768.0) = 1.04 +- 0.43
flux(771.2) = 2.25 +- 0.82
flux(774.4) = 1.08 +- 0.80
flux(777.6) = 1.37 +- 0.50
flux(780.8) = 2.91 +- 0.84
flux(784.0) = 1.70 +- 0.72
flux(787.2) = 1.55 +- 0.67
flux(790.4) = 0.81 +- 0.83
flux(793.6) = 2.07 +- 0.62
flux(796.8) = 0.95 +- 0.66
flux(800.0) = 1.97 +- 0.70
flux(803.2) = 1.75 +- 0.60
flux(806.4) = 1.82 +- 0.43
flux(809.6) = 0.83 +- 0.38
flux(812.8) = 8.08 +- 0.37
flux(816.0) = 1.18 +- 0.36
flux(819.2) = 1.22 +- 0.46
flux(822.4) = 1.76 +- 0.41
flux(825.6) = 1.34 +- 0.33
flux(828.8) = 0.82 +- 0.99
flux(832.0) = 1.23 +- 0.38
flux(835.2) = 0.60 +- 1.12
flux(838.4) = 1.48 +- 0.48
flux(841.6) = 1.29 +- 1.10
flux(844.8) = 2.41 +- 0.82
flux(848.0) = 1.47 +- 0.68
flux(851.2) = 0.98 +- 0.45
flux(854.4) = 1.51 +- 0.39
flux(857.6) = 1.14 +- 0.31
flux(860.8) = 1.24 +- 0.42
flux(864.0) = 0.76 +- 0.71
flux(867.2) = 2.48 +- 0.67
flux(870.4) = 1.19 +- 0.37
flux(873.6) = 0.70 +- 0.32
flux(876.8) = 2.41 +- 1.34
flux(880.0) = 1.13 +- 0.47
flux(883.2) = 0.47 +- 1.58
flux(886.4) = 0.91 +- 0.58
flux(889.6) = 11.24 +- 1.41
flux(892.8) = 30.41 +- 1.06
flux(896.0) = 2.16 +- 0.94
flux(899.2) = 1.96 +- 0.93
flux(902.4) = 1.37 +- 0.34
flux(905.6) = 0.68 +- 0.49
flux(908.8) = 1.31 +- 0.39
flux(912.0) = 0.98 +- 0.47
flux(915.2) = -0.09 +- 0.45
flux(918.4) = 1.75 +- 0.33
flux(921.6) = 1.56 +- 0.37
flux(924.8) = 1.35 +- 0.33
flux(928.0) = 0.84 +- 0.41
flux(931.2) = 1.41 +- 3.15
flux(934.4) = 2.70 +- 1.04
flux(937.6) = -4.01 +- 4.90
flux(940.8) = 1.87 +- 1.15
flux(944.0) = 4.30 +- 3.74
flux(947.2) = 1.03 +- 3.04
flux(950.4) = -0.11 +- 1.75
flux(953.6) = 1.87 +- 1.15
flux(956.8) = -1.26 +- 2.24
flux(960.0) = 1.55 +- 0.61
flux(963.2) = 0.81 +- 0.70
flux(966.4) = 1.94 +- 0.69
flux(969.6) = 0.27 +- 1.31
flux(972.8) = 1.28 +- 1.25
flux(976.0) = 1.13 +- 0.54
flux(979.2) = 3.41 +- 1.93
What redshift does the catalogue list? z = 1.18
